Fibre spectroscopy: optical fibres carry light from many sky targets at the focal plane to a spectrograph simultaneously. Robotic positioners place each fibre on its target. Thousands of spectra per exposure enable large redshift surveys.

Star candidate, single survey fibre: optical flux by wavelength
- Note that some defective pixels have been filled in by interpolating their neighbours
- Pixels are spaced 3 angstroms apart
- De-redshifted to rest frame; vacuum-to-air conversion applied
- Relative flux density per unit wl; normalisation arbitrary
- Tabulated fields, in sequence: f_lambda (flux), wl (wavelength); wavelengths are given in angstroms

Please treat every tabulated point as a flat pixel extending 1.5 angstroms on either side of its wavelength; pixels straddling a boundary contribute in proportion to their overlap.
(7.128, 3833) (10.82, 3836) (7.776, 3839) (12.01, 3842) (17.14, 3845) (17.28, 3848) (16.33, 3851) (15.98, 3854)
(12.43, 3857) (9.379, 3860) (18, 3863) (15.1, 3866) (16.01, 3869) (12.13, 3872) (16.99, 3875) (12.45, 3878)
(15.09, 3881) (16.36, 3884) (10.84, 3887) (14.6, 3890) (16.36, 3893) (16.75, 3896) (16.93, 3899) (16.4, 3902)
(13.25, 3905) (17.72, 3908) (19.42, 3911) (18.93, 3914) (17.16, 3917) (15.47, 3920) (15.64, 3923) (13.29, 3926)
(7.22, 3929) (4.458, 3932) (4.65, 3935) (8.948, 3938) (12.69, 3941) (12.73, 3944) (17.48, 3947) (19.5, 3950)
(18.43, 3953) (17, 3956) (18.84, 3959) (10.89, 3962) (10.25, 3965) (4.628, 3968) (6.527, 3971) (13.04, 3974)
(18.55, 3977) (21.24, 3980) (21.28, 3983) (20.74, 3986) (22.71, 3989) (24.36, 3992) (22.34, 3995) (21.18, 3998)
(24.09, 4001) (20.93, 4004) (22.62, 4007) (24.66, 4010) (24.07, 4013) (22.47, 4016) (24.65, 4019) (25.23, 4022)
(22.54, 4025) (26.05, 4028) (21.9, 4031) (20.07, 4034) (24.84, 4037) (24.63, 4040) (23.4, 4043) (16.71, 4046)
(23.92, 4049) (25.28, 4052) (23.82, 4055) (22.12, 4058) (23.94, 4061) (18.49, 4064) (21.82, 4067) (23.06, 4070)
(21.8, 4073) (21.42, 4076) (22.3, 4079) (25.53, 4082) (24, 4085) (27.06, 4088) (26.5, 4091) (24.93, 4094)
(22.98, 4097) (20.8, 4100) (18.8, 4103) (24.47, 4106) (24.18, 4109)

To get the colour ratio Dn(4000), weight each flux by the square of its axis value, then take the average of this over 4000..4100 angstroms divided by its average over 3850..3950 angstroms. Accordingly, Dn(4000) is 1.8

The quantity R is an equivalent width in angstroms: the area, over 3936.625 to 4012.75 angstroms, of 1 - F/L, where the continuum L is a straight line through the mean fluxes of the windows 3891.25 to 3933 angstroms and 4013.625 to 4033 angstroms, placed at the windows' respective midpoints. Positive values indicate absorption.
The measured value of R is 9.8 angstroms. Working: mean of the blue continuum 15.1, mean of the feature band 17.5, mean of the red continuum 23.7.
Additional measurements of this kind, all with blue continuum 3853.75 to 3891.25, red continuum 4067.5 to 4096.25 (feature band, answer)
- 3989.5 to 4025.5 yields -4.88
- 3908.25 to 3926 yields -0.83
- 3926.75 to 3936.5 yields 6.26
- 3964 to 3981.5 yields 6.03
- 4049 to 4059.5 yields -0.51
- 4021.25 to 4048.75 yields -1.33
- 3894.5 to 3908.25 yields -0.47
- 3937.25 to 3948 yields 2.74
